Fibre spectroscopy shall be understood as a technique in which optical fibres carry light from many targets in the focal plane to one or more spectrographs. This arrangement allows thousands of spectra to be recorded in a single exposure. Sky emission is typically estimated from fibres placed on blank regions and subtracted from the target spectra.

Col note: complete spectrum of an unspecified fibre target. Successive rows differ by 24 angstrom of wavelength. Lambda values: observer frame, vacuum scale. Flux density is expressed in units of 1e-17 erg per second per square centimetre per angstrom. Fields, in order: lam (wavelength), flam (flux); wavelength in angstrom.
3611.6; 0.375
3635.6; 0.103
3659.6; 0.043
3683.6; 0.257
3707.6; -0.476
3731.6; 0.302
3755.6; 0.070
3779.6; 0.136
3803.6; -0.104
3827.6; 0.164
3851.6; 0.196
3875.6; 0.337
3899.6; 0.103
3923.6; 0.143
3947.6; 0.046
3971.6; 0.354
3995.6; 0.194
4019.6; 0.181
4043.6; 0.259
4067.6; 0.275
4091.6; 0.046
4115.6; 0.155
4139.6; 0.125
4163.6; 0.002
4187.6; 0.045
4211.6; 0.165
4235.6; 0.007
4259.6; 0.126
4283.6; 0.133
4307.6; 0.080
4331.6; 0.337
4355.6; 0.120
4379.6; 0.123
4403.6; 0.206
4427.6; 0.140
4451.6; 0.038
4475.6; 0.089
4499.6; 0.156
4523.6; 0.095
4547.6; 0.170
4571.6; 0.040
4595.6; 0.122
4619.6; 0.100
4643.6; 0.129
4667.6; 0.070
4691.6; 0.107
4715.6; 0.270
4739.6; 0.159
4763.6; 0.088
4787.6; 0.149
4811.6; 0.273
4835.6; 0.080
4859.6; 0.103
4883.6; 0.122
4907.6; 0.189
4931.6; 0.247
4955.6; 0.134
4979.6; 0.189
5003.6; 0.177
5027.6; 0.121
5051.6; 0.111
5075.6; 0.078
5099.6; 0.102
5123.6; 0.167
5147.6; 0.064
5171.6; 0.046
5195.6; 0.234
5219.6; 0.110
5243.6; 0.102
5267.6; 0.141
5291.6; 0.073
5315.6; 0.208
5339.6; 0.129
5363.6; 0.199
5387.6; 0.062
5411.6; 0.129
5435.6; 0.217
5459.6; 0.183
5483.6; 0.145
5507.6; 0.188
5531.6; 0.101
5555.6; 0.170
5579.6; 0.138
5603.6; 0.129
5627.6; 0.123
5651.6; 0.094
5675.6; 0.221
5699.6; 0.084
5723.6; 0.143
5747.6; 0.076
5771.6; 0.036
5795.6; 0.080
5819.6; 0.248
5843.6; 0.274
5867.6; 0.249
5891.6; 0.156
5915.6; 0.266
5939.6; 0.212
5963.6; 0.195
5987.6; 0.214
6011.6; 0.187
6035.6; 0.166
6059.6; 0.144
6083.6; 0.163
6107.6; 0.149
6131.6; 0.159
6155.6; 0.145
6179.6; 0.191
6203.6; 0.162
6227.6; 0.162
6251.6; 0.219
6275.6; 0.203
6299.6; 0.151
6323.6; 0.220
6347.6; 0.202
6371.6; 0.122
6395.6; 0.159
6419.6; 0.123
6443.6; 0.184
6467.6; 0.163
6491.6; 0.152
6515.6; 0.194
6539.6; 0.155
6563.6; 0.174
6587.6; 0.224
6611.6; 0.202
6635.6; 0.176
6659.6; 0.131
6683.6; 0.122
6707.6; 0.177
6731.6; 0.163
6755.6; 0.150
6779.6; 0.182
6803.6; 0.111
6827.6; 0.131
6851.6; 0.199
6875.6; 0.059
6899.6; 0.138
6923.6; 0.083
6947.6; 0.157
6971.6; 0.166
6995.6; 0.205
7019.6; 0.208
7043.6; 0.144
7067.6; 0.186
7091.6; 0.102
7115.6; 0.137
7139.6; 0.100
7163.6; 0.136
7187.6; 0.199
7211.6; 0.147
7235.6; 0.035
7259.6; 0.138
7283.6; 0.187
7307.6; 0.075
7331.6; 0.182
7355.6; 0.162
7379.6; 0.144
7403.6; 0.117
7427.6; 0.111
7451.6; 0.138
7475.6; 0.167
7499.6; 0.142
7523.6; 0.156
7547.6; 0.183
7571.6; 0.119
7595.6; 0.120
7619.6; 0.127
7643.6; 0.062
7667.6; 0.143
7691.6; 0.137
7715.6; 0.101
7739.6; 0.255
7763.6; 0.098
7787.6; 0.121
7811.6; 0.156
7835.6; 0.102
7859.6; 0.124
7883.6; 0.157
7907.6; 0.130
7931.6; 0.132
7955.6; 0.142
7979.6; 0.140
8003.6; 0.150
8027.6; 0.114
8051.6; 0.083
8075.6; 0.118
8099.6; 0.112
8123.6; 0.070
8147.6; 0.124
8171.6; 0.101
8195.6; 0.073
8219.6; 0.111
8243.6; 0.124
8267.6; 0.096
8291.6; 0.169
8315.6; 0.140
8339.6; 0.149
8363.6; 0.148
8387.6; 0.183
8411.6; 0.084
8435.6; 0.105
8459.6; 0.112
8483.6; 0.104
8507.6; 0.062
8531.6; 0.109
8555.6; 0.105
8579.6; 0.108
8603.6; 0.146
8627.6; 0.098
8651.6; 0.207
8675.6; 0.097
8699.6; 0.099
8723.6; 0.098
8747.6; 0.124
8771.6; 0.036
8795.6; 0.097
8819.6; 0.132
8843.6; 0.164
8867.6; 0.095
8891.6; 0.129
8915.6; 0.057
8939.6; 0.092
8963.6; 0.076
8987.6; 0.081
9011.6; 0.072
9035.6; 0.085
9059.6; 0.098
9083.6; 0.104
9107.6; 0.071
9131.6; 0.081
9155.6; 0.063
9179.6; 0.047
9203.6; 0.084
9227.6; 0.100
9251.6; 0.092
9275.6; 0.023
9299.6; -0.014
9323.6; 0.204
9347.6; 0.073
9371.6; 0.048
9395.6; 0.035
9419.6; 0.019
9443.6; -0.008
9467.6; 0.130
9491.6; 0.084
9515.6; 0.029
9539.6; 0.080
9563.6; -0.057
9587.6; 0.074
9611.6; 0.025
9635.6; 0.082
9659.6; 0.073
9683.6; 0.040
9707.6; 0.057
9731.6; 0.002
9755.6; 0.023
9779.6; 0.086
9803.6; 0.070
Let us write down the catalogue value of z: 0.179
